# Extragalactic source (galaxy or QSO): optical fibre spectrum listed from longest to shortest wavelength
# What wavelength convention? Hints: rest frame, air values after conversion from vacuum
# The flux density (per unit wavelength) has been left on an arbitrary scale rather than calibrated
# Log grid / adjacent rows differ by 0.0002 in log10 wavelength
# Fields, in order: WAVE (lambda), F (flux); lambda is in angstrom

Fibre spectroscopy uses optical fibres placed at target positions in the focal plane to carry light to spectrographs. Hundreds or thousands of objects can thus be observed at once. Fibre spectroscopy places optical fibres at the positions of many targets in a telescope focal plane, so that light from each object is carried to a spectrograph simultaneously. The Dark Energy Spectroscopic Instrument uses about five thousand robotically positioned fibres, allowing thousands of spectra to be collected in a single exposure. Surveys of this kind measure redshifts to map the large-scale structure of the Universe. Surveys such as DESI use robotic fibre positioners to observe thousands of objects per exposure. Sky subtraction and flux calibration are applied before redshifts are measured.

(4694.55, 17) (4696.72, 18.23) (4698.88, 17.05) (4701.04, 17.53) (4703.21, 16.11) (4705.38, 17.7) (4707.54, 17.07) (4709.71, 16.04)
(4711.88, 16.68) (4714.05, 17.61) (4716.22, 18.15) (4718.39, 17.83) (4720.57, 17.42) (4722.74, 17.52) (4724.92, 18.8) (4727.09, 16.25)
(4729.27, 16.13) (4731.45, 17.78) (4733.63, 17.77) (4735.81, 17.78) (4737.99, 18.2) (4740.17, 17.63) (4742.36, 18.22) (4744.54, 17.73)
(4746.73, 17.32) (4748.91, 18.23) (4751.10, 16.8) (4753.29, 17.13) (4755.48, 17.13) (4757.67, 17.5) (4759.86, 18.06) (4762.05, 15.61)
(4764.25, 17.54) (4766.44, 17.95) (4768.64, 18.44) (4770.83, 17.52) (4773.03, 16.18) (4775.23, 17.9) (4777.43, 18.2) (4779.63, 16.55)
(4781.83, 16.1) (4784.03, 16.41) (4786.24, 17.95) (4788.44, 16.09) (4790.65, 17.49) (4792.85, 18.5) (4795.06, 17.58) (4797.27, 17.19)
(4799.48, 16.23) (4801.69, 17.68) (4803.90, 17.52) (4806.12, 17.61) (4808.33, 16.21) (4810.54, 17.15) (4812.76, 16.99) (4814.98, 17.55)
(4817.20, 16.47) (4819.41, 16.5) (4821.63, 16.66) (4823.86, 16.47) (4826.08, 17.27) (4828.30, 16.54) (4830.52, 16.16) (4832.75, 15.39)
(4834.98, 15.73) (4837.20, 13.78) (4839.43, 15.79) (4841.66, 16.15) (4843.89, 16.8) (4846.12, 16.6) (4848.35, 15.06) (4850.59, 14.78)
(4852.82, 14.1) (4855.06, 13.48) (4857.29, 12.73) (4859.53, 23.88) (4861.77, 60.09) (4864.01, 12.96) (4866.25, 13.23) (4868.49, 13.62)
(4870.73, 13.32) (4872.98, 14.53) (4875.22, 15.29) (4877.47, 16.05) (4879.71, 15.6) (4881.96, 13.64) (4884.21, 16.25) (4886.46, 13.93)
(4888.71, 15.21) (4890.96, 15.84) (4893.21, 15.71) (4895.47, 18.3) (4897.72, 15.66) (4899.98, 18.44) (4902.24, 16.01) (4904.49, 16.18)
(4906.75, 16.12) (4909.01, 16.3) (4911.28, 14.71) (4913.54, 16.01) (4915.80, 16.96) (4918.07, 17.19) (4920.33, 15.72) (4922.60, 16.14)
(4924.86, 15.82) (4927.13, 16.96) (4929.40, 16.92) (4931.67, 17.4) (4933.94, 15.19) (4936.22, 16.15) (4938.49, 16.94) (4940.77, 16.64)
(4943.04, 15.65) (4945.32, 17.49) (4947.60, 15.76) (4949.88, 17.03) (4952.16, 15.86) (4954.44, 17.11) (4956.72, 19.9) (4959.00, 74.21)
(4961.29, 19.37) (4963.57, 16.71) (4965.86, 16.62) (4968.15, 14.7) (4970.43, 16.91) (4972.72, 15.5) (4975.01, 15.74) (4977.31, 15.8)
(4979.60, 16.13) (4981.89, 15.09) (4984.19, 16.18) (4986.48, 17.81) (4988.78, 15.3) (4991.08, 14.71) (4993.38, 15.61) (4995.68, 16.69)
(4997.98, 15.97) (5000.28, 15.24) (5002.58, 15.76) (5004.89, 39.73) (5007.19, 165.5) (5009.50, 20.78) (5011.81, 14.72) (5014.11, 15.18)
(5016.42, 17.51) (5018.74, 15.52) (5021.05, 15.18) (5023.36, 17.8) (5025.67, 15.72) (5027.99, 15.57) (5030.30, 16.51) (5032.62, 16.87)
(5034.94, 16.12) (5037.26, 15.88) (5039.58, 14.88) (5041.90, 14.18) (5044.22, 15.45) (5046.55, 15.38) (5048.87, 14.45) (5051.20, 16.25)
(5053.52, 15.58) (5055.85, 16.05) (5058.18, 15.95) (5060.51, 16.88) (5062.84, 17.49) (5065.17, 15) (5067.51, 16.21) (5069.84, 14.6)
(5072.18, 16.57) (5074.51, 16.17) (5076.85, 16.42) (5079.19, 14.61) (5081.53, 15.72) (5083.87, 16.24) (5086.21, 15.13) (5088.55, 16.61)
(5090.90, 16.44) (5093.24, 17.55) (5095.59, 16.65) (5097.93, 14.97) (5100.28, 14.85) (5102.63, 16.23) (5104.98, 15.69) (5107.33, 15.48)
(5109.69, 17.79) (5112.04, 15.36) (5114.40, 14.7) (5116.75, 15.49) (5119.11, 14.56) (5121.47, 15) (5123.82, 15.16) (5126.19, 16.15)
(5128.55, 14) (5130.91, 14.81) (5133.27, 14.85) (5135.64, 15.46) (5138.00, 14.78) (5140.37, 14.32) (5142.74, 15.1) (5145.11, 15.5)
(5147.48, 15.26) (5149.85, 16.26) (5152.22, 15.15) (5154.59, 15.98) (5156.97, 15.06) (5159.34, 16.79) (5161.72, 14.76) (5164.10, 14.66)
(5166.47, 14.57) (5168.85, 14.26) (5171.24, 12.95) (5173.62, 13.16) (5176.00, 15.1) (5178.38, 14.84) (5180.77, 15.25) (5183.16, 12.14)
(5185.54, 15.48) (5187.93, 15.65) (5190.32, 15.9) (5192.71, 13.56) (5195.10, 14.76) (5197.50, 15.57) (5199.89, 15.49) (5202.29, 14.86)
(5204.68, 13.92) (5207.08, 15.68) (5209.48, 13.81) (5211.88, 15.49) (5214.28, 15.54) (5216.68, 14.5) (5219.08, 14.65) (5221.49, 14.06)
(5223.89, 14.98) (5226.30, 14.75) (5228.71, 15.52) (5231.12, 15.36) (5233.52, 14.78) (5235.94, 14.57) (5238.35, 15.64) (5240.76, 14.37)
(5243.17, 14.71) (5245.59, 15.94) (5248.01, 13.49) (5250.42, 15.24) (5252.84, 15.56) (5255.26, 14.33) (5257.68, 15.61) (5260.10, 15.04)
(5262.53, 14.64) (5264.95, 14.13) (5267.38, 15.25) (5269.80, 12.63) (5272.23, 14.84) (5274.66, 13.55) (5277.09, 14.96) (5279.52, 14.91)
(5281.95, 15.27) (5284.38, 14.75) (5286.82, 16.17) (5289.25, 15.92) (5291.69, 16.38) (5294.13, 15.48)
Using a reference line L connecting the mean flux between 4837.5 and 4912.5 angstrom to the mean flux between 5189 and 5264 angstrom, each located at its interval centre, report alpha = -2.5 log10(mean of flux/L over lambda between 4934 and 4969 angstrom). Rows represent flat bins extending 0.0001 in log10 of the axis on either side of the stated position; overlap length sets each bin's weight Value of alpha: -0.25 mag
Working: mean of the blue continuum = 16.8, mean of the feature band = 20.6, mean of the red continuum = 14.9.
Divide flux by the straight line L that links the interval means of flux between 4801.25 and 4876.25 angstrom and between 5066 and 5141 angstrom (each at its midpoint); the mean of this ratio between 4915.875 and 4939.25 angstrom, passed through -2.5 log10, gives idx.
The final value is 0.012 mag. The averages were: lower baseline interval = 17.2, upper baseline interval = 15.6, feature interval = 16.5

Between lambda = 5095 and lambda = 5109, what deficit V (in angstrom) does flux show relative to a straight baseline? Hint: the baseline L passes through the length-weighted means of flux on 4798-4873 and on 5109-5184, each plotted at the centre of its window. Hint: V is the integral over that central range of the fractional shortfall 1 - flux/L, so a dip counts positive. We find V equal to -0.4 angstrom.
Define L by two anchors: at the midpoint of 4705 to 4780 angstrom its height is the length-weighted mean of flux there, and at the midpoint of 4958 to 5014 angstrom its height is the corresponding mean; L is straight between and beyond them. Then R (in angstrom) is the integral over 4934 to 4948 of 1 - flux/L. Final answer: 4.5 angstrom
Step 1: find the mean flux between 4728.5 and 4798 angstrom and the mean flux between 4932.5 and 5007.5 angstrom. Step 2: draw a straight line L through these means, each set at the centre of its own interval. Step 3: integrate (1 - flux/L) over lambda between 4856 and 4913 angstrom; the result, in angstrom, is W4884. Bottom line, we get 7.4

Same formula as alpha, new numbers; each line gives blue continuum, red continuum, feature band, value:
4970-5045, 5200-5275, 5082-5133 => 0.18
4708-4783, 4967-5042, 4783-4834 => 0.09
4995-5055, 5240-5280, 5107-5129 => 0.25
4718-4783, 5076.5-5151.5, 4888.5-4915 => 0.03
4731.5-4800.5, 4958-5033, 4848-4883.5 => 0.13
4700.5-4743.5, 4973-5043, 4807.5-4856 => 0.19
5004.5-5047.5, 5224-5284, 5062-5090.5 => 0.39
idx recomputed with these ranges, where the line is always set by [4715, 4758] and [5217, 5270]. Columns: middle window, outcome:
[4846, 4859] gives 0.15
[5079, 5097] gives -0.04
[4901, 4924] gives 0.03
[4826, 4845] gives 0.08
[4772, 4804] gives 0.01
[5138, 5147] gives 0.03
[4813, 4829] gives 0.02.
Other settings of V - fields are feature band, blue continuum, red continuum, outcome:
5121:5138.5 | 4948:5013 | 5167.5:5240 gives 2.9 angstrom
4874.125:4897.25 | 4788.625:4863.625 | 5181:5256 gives 2.3 angstrom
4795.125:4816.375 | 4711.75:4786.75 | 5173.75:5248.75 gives 0.0 angstrom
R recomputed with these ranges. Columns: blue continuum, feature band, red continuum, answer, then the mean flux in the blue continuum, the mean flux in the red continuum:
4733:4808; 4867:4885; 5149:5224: 2.2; 17.4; 14.8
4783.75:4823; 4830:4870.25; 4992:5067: 0.6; 17.1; 21.3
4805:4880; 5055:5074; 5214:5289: -0.3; 17.1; 14.8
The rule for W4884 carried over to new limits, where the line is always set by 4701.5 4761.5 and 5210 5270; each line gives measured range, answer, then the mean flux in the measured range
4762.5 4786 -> -0.1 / 17.3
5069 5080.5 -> 0.0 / 15.7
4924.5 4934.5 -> -0.1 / 16.6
